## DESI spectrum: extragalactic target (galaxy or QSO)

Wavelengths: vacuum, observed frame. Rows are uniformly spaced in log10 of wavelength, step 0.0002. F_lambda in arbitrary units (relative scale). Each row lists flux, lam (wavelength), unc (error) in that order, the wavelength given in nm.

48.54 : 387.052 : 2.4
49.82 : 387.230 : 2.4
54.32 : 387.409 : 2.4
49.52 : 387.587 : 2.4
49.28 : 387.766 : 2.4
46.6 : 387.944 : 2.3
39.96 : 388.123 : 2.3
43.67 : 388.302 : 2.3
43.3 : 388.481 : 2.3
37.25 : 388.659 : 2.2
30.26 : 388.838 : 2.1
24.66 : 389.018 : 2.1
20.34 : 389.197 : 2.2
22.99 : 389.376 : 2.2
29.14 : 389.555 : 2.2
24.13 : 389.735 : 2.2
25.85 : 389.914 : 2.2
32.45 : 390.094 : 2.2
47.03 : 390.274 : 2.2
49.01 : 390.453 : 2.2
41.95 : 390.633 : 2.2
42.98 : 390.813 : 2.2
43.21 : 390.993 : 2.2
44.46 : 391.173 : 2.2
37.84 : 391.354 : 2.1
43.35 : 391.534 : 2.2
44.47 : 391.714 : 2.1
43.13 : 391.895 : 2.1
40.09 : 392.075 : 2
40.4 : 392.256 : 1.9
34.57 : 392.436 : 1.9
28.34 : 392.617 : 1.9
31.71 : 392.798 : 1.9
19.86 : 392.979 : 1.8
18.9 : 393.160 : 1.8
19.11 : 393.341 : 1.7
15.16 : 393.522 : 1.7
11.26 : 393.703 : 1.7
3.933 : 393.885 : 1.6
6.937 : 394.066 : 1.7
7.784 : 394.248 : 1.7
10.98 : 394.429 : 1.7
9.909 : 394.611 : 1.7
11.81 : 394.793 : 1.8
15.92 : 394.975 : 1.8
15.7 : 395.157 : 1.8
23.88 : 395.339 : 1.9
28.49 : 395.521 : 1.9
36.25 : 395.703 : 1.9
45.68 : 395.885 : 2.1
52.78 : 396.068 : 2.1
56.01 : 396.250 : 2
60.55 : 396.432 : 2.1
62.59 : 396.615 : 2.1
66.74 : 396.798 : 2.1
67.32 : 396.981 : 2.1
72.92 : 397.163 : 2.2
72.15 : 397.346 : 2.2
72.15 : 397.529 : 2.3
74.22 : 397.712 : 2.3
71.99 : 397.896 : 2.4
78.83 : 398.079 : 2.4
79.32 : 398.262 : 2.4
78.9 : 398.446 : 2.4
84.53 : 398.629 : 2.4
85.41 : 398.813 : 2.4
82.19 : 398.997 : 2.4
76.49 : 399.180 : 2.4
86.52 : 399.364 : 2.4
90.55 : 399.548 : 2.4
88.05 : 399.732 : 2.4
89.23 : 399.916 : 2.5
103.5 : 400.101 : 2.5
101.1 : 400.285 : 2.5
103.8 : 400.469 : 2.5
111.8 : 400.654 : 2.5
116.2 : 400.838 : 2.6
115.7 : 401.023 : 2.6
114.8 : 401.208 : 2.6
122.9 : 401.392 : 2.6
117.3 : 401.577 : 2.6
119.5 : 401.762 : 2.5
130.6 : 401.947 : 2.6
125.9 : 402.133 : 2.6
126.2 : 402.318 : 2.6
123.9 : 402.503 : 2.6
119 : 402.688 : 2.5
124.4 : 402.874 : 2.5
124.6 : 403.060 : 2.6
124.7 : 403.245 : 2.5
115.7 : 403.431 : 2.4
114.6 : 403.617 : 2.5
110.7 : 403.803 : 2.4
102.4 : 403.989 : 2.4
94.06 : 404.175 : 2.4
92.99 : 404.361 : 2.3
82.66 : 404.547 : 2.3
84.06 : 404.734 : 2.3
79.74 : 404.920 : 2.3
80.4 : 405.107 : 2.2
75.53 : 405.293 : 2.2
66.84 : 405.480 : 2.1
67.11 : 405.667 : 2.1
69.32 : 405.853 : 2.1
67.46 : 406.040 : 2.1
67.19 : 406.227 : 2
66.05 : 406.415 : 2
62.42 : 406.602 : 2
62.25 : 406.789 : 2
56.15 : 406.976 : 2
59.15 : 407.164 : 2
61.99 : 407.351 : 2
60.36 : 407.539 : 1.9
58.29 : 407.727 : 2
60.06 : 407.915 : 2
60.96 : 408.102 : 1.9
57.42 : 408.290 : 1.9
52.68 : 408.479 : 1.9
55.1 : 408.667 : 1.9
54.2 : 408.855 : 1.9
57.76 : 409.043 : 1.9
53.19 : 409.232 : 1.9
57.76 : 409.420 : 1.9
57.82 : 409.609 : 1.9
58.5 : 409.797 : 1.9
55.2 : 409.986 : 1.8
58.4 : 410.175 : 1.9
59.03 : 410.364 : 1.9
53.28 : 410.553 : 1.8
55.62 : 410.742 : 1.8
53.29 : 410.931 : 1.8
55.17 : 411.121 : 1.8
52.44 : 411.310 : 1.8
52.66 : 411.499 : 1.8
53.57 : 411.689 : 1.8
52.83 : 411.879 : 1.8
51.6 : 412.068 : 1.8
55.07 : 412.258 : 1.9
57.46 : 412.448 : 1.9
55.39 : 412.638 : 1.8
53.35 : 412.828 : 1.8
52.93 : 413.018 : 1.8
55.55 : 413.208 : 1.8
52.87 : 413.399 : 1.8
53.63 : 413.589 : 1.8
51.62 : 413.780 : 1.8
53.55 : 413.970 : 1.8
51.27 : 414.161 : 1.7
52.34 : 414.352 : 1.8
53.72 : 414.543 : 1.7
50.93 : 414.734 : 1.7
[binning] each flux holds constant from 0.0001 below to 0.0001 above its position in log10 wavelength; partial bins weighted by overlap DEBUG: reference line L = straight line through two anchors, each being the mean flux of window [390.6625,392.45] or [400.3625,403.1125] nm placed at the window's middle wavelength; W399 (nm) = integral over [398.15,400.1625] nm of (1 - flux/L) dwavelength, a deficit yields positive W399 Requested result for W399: 0.290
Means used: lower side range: 41.8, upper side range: 120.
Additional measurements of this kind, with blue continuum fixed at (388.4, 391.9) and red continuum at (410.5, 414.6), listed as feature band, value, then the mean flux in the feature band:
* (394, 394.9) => 0.680 nm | 9.66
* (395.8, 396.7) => -0.320 nm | 55.5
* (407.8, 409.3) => -0.179 nm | 56.5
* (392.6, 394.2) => 0.916 nm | 16.5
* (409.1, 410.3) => -0.129 nm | 56.9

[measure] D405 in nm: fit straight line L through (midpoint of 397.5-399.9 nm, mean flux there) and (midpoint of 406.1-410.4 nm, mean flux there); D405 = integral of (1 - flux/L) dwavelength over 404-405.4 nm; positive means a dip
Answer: -0.37 nm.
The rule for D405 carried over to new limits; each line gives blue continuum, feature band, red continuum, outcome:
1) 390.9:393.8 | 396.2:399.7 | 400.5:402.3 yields 0.440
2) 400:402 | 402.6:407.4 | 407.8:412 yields 0.173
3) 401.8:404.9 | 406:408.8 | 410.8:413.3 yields 0.808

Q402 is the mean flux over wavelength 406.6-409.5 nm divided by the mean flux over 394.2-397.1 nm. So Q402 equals 1.58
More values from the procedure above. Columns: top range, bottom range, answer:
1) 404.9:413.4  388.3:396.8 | 1.86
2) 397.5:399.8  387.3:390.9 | 2.14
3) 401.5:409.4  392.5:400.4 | 1.62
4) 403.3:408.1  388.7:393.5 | 2.28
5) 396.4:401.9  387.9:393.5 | 2.57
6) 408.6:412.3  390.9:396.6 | 1.86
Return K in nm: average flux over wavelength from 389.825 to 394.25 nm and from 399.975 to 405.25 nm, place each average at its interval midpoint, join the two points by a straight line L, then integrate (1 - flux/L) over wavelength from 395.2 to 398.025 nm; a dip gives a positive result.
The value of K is 0.39 nm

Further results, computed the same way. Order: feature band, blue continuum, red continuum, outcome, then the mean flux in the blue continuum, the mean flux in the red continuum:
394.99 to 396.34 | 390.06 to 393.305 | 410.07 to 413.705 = 0.18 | 37.8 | 54.4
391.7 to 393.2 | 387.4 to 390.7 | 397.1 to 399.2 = 0.53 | 37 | 77.5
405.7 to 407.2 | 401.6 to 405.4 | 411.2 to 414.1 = 0.44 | 108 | 53.6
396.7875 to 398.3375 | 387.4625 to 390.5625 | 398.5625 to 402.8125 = 0.26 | 36.4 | 106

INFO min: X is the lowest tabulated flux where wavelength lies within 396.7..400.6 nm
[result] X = 66.74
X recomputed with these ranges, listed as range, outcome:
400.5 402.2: 111.8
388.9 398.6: 3.933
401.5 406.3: 66.84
